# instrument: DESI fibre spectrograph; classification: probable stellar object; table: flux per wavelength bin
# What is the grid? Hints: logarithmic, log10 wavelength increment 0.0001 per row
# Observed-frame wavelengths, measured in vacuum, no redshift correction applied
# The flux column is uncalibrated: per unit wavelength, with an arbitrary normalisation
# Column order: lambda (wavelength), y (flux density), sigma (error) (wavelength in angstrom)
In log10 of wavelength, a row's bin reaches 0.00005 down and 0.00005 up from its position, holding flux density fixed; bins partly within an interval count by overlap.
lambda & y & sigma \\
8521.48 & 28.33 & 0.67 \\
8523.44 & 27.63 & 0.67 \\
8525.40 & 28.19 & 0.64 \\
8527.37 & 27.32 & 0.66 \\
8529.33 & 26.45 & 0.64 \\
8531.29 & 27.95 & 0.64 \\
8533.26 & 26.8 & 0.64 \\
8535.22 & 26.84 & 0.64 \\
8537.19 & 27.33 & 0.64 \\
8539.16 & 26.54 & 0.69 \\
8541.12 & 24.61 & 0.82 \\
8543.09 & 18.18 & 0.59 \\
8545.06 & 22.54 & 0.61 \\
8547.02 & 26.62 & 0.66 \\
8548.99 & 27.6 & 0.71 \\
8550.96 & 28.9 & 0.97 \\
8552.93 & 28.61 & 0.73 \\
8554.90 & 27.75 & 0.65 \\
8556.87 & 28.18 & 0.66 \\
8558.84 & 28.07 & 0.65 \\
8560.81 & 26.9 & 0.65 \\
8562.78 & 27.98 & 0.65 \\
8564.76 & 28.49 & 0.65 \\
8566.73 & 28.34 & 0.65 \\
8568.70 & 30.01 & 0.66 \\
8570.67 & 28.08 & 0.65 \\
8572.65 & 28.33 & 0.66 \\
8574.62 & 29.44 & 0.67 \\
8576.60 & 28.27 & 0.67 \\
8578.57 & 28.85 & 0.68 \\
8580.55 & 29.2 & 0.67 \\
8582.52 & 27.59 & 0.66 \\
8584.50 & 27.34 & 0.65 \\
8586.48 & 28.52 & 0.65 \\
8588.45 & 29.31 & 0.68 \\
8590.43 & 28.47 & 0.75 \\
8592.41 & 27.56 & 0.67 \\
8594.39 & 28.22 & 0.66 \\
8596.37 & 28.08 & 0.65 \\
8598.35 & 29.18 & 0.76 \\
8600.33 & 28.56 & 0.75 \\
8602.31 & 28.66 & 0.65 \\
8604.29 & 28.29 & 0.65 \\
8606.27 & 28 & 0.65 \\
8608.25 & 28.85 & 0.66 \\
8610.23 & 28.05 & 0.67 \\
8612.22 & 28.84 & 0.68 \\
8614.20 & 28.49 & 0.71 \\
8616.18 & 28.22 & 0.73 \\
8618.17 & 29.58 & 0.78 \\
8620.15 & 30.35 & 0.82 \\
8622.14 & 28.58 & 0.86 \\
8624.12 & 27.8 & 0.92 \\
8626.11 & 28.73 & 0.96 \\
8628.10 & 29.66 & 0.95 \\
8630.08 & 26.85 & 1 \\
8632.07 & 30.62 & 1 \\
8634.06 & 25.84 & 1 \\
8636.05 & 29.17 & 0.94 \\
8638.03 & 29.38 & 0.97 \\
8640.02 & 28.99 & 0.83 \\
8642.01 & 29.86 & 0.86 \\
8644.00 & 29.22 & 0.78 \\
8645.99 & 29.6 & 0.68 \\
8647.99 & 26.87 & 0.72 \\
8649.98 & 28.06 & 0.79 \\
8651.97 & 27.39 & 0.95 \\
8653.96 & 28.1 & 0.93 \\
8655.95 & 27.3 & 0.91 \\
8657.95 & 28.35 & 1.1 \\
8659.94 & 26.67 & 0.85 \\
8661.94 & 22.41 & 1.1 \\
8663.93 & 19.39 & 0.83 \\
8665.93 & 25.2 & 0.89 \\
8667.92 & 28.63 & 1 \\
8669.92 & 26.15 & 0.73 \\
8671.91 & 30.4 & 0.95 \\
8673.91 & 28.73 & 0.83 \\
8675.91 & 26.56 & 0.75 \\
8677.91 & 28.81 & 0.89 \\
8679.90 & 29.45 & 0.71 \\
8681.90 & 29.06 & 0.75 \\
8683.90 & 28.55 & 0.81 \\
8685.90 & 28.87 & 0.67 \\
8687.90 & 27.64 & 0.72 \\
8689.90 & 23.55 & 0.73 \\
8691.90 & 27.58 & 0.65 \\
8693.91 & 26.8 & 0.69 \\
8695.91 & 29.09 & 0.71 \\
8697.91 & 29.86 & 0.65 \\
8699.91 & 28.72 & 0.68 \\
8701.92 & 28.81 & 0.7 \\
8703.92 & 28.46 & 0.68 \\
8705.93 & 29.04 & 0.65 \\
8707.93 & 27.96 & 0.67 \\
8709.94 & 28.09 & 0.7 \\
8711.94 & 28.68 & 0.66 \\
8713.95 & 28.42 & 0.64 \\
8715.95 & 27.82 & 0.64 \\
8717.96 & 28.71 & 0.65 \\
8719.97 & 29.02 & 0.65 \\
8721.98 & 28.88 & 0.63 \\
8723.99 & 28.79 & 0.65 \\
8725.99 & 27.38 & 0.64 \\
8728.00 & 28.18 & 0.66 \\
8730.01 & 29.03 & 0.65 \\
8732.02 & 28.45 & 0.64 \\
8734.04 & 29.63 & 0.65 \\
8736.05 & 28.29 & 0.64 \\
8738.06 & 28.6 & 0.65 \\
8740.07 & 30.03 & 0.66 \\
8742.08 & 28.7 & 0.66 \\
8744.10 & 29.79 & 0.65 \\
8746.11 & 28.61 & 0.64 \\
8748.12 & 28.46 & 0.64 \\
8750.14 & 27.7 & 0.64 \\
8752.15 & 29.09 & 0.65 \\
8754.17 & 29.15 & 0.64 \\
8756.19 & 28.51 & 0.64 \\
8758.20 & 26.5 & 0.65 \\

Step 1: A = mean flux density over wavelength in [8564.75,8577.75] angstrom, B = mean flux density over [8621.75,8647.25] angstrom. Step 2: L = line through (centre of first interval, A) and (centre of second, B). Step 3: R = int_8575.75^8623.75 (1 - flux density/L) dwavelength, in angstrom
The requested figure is 0.37 angstrom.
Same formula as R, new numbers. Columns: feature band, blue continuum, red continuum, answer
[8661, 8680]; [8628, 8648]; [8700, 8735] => 1.5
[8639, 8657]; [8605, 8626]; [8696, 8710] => 0.2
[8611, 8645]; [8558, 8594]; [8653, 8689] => -1.3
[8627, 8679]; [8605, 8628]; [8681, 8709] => 1.5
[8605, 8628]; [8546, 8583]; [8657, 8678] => -1.2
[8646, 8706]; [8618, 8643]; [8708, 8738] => 2.5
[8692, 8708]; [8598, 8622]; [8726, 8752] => 0.1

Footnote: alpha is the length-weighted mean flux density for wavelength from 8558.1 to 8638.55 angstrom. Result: 28.5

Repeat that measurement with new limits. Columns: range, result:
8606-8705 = 28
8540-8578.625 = 27.3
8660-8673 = 25.5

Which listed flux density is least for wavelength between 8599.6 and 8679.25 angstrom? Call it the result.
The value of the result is 19.39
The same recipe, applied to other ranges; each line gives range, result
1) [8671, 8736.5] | 23.55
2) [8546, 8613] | 26.62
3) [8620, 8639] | 25.84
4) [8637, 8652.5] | 26.87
